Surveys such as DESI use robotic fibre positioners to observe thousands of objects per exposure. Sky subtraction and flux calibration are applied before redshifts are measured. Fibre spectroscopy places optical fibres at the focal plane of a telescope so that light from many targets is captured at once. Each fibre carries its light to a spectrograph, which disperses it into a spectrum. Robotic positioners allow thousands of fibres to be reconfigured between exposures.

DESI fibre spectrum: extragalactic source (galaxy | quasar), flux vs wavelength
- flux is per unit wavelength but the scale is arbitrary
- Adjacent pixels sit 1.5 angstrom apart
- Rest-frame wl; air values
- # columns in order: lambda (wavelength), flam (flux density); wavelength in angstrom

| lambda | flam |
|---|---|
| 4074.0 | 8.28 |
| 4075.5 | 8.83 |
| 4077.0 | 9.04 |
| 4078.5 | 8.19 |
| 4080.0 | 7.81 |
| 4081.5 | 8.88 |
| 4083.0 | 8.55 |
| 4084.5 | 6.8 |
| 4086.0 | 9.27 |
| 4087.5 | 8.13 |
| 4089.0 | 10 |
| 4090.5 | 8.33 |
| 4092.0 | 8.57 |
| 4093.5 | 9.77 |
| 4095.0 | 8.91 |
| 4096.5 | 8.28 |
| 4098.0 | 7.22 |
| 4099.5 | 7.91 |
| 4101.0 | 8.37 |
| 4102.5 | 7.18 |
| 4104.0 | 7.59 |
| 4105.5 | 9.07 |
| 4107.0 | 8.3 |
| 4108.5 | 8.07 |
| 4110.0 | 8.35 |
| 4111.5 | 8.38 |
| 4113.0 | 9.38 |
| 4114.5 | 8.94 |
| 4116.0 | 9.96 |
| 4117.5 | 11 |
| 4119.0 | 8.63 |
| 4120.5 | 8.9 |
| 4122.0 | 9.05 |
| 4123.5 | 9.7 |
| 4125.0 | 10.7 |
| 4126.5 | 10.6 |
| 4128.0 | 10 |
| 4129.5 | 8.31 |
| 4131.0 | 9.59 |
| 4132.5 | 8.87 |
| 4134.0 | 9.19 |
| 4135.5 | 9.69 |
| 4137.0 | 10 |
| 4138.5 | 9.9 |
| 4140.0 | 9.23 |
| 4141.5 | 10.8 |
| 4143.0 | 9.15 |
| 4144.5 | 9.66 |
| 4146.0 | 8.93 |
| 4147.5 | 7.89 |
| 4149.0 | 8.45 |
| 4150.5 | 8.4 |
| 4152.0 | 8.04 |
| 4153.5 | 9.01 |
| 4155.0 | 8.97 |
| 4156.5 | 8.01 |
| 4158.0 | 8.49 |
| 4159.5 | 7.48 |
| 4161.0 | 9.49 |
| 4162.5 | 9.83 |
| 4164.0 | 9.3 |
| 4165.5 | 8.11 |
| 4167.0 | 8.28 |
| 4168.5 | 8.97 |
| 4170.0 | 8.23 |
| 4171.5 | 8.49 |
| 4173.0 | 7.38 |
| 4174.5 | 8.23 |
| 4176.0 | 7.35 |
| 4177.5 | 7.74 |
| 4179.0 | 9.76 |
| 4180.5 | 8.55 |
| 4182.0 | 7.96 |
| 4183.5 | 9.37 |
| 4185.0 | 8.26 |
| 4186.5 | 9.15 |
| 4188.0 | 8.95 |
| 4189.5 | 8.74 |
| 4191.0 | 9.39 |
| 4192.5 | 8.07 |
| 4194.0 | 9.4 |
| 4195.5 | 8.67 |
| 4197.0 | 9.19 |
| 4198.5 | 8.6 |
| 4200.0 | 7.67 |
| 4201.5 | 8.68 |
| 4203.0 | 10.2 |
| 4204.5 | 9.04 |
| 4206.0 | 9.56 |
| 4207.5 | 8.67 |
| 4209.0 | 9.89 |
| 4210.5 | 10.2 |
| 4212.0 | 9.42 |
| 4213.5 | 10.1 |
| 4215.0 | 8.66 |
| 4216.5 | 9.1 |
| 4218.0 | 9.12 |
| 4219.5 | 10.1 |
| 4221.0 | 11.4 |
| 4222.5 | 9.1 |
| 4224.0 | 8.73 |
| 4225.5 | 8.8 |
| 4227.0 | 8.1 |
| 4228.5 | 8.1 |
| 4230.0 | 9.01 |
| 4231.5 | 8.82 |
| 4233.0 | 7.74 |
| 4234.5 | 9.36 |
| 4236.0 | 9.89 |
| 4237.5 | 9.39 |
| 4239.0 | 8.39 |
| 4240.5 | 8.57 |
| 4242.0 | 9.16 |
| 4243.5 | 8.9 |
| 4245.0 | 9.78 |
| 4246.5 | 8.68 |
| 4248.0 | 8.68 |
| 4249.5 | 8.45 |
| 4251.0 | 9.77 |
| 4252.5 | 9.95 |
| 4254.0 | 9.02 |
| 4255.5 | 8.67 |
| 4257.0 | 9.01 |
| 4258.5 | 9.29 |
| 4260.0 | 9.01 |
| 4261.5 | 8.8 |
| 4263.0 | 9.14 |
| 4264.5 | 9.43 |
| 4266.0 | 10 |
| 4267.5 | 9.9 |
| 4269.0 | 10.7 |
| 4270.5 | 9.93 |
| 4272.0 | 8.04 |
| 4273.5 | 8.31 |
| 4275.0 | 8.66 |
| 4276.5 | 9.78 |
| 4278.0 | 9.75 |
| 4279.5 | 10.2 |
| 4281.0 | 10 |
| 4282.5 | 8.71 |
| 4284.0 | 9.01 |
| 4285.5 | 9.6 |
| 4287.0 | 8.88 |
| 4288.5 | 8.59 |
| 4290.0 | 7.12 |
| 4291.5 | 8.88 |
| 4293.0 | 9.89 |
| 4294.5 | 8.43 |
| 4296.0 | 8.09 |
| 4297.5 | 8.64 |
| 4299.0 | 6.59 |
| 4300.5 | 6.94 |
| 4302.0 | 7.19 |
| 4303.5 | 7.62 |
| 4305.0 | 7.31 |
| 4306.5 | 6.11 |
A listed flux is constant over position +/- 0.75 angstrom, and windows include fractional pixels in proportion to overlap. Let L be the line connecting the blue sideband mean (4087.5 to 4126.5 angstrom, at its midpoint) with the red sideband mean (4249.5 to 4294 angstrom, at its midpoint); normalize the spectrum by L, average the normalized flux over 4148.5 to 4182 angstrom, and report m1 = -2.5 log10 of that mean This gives 0.063 mag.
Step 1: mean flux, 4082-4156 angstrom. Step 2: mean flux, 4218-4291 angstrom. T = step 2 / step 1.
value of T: 1.02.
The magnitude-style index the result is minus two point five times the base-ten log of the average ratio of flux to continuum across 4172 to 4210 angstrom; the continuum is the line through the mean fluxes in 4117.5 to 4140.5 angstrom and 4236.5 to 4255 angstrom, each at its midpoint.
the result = 0.07 mag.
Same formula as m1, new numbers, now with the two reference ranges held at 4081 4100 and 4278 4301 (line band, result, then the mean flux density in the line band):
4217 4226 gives -0.11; 9.55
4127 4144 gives -0.12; 9.54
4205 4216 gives -0.10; 9.48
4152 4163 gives -0.01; 8.68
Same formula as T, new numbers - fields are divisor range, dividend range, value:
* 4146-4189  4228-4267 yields 1.06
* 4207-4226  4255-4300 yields 0.95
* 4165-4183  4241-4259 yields 1.10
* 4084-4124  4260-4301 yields 1.03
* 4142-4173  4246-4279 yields 1.07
